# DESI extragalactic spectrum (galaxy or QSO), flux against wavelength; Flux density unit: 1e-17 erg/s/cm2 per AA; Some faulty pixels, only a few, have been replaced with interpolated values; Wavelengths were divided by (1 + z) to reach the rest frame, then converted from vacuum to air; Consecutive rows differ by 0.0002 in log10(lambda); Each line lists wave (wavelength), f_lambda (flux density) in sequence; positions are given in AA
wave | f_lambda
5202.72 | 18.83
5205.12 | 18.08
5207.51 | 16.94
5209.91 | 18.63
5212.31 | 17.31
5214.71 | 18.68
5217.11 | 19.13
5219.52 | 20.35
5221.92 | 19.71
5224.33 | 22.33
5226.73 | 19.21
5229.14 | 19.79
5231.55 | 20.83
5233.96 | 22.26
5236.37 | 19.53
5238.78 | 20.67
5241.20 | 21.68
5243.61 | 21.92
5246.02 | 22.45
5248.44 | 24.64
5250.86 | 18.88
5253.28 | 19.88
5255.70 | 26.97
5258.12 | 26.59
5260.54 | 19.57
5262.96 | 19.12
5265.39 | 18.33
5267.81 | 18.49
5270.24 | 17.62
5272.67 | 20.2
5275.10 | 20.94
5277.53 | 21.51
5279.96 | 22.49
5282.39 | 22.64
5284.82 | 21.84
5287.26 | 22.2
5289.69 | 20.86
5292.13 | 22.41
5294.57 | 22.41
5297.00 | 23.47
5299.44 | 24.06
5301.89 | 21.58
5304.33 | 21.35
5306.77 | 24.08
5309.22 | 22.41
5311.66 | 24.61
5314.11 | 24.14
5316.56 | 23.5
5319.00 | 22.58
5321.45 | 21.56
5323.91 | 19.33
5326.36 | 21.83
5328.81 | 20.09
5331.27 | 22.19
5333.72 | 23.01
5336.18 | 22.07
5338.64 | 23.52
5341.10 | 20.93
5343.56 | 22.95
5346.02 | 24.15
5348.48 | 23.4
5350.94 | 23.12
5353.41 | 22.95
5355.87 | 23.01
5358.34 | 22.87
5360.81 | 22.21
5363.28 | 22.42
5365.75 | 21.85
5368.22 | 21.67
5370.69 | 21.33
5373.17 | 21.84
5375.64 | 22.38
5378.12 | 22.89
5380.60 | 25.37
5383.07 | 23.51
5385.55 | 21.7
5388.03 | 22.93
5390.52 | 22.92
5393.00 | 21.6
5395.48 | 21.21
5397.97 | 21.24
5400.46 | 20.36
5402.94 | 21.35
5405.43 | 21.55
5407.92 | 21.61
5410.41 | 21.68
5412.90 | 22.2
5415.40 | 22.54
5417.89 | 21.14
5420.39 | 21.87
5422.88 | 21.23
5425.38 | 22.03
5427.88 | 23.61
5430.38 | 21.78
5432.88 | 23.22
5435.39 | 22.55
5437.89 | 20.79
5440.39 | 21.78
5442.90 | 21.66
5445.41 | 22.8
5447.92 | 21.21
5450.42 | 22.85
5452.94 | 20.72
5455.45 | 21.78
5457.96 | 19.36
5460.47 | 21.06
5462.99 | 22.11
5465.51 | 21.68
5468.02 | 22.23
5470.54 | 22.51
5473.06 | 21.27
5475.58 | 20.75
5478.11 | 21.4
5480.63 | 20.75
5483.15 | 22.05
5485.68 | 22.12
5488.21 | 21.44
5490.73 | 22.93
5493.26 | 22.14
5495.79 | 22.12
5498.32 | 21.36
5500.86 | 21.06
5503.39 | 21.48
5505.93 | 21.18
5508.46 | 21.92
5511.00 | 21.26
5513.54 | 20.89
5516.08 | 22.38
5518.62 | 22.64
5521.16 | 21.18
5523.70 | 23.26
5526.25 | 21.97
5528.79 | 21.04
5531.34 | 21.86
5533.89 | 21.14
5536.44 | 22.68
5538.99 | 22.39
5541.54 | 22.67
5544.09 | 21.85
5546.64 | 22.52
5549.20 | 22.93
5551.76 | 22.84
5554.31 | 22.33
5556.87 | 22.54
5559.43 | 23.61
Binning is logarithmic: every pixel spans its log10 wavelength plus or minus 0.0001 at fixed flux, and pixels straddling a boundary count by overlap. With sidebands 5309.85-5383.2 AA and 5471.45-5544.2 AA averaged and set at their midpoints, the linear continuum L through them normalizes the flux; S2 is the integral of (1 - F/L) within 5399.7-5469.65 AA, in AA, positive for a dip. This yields 1.2 AA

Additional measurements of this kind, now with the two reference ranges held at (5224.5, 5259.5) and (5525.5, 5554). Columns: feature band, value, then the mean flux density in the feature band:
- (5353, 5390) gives -1.0 AA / 22.6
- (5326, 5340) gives -0.1 AA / 22.1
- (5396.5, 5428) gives 0.5 AA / 21.7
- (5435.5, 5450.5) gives 0.2 AA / 21.8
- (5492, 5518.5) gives 0.6 AA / 21.6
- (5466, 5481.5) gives 0.4 AA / 21.5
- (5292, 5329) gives -1.1 AA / 22.5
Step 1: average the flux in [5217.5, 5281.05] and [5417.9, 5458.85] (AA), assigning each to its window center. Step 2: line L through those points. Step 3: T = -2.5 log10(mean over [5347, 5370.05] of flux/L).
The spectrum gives -0.06 mag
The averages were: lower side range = 21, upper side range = 21.8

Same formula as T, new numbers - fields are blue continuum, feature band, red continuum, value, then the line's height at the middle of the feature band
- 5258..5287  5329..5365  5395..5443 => -0.07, 21.2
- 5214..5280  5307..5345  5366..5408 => -0.04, 21.5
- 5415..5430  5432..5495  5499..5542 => 0.01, 21.9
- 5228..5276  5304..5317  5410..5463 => -0.11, 21.3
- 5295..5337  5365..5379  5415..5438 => 0.02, 22.3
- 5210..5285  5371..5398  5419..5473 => -0.05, 21.5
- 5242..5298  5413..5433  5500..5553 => -0.02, 21.8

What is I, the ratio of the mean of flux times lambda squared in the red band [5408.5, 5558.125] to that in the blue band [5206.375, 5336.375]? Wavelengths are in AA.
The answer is 1.11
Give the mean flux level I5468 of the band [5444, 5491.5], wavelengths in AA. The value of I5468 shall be 21.6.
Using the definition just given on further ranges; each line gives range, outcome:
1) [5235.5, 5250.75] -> 21.7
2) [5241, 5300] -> 21.6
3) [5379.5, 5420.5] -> 22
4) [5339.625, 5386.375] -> 22.7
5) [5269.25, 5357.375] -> 22.3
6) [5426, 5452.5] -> 22.2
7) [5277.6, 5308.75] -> 22.4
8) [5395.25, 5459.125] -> 21.7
